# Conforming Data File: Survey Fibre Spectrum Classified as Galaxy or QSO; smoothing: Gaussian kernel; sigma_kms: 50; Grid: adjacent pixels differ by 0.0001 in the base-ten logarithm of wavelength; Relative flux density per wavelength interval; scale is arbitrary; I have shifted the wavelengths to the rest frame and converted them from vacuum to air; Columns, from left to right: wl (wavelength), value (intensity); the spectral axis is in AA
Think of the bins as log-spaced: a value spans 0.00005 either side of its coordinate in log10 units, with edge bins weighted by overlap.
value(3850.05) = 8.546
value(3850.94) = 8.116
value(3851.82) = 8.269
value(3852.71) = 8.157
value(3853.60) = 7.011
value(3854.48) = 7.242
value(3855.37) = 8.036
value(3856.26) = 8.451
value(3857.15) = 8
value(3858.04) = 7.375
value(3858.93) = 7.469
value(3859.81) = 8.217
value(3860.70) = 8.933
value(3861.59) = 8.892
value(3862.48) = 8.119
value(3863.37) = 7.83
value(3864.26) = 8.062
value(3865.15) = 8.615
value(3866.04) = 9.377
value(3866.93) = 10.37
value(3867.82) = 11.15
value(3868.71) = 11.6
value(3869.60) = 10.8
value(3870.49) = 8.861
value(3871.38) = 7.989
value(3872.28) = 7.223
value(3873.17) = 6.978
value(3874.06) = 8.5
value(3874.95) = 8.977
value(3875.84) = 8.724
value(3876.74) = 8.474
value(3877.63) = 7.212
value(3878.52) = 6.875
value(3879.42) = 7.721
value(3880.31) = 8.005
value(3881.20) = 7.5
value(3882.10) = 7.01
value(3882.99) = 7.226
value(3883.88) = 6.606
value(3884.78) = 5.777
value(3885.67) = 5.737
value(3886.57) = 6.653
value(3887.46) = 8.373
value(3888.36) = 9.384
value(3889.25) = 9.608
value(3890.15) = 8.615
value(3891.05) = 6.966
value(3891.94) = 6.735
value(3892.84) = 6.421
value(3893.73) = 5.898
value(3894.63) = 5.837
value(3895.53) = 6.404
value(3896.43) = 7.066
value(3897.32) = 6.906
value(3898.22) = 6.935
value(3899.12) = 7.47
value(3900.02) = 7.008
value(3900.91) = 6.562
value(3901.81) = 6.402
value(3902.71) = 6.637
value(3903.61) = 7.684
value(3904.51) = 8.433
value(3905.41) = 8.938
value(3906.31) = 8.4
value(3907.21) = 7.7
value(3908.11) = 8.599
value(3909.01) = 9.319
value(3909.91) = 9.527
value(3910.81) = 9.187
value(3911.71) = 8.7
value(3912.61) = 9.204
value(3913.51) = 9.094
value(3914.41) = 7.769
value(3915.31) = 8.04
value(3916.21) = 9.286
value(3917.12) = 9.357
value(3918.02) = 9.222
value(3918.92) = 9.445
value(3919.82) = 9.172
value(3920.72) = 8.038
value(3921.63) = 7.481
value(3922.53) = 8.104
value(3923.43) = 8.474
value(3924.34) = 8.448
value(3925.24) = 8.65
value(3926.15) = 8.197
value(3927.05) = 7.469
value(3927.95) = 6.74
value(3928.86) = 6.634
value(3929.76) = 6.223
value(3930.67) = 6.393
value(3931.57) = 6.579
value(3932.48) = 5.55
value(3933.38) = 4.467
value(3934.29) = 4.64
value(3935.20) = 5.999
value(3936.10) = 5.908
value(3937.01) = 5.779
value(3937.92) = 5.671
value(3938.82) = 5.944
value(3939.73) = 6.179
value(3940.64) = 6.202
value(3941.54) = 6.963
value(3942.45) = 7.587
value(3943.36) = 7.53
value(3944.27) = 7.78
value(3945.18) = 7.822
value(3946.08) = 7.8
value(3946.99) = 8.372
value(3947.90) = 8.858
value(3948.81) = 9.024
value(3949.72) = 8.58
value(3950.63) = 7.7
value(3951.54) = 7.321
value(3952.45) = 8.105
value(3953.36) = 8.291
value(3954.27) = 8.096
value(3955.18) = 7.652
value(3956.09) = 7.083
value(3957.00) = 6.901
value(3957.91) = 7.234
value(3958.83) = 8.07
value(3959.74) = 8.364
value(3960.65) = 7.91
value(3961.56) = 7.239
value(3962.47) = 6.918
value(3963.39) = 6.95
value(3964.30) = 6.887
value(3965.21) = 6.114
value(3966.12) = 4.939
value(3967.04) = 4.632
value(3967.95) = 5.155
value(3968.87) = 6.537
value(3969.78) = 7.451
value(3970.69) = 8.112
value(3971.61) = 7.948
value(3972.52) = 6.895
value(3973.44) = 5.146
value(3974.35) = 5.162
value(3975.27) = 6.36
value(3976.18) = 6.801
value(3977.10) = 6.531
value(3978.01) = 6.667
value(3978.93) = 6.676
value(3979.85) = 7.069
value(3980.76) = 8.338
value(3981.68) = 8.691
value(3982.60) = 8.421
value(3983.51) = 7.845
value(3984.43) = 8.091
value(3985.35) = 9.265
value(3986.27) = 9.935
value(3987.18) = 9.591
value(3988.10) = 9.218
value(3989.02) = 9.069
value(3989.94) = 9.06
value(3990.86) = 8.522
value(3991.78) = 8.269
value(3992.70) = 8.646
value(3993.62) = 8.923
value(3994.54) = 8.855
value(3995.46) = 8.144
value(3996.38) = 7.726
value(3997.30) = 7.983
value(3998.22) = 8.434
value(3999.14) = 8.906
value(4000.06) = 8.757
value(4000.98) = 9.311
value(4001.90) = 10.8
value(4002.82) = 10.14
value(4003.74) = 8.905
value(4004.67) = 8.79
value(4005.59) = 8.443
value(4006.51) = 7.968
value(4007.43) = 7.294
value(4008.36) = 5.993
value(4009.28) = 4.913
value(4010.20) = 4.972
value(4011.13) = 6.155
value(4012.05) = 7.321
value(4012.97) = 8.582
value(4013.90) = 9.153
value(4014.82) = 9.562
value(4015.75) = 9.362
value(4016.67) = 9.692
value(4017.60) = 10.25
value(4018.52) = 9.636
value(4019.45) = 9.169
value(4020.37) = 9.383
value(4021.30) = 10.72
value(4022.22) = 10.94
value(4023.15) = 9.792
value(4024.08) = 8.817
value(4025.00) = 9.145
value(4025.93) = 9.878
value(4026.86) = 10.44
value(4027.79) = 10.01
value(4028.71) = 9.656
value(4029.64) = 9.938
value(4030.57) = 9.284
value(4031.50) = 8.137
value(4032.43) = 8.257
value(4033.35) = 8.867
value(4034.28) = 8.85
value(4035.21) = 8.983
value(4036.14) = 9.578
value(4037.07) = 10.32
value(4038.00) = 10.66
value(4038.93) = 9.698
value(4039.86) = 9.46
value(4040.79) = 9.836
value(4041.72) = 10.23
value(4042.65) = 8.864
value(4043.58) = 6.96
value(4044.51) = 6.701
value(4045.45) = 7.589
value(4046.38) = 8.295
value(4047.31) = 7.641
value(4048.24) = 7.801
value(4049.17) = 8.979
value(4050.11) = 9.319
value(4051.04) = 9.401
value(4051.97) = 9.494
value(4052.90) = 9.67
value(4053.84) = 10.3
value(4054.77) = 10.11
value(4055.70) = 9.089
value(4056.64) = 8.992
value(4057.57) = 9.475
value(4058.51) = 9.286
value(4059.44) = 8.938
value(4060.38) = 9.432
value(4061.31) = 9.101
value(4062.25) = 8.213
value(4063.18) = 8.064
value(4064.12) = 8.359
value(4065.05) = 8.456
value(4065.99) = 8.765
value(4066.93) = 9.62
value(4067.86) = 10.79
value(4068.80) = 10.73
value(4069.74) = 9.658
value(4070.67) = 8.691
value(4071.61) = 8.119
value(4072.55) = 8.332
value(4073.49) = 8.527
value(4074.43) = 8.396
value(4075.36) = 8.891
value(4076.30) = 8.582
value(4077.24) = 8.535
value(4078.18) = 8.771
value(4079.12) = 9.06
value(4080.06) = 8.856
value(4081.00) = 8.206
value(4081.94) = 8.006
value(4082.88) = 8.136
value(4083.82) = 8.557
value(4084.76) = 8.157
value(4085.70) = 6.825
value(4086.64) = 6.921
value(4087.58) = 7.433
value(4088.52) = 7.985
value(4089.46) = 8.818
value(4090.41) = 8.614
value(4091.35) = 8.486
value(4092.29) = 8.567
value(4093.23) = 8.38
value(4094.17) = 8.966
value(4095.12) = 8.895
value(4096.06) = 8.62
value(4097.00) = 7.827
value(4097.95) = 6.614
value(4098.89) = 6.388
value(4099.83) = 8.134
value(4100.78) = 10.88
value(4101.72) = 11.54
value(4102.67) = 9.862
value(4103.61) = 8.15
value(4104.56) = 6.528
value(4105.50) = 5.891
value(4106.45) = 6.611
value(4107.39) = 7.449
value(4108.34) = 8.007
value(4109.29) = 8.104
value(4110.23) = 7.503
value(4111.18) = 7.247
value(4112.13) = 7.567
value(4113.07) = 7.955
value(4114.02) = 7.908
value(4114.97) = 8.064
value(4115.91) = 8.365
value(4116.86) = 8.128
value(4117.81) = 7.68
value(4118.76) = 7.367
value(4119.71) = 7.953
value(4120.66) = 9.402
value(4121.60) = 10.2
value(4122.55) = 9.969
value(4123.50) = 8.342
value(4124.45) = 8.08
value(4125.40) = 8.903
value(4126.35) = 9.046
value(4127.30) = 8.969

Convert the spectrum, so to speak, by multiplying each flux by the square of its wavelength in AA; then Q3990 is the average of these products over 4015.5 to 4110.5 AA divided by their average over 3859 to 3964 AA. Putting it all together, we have 1.23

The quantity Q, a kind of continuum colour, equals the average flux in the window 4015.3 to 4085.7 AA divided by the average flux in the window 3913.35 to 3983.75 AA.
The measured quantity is 1.25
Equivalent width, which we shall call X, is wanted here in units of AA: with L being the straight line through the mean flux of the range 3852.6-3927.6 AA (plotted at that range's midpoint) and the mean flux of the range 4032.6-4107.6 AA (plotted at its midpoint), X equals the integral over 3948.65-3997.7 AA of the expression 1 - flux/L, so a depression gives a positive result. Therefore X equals 4.4 AA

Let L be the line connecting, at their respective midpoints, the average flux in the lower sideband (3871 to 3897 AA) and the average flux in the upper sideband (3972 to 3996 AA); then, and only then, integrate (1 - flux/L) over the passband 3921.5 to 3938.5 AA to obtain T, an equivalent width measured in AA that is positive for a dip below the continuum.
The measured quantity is 2.1 AA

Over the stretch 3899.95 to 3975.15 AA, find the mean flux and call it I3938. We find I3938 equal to 7.42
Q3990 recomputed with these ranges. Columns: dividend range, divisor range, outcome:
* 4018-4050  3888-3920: 1.23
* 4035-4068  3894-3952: 1.28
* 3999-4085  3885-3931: 1.22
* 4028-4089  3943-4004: 1.18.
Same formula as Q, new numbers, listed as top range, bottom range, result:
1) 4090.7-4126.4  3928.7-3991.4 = 1.14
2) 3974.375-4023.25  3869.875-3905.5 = 1.14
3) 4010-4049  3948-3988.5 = 1.22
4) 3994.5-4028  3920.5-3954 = 1.22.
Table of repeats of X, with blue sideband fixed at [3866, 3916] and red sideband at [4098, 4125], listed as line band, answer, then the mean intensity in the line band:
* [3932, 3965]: 3.5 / 7.14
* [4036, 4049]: -1.2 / 8.82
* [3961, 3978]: 3.3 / 6.45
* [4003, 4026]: -1.5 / 8.59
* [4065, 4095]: -1.7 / 8.59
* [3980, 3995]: -1.3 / 8.76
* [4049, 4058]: -1.5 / 9.5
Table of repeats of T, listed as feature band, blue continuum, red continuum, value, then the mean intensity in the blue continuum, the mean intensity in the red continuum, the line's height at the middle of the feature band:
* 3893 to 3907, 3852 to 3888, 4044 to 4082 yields 1.9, 8.11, 8.87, 8.22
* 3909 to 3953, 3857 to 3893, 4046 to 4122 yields 3.2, 8.13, 8.51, 8.24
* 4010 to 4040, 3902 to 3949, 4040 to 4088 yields -3.0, 7.66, 8.73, 8.43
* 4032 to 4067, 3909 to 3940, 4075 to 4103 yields -3.2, 7.55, 8.44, 8.23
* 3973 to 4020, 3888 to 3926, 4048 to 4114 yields 0.6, 8.03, 8.55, 8.29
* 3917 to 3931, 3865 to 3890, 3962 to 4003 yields 0.1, 8.26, 7.76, 8.04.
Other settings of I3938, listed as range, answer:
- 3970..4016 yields 8.03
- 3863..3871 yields 9.64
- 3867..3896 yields 7.84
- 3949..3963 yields 7.72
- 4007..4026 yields 8.58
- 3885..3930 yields 7.86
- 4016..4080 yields 9.17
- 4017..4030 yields 9.84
